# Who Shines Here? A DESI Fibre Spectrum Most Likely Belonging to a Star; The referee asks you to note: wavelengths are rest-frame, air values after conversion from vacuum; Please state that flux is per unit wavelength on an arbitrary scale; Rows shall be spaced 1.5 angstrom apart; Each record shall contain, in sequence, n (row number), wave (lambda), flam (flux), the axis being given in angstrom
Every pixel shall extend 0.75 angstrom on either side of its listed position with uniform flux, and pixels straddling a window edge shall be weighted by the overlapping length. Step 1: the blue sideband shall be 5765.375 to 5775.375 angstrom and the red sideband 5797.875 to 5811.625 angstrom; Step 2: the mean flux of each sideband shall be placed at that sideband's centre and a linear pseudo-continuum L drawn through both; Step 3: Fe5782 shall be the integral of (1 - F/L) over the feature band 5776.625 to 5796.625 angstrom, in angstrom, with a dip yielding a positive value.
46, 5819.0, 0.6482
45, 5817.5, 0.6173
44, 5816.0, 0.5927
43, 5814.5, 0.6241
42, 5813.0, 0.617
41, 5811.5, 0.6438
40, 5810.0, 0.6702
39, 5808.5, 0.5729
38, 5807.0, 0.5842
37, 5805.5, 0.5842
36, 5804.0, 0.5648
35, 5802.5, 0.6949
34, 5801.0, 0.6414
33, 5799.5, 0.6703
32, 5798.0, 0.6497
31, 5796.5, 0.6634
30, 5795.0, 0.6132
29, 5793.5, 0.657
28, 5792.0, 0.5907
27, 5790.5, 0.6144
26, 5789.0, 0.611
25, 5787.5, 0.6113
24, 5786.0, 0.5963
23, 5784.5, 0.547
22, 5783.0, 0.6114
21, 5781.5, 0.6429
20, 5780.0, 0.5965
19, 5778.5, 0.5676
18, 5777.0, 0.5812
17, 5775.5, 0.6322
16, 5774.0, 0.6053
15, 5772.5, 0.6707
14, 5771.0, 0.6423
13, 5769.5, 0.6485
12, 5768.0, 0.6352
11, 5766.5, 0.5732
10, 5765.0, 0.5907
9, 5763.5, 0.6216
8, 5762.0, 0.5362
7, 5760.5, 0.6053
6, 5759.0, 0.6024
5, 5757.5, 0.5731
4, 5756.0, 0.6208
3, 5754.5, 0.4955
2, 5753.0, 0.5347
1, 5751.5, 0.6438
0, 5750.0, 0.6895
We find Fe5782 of 0.7 angstrom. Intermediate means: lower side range 0.628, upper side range 0.626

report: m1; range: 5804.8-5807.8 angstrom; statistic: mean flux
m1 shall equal 0.584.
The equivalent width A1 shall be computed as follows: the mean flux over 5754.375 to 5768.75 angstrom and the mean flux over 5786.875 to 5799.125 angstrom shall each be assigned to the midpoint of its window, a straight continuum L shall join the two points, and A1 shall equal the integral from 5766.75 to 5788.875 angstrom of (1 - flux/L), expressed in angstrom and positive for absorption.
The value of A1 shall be -0.13 angstrom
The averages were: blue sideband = 0.589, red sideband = 0.628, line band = 0.612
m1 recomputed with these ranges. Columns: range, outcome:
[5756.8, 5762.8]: 0.58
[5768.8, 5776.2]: 0.64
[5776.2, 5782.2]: 0.597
